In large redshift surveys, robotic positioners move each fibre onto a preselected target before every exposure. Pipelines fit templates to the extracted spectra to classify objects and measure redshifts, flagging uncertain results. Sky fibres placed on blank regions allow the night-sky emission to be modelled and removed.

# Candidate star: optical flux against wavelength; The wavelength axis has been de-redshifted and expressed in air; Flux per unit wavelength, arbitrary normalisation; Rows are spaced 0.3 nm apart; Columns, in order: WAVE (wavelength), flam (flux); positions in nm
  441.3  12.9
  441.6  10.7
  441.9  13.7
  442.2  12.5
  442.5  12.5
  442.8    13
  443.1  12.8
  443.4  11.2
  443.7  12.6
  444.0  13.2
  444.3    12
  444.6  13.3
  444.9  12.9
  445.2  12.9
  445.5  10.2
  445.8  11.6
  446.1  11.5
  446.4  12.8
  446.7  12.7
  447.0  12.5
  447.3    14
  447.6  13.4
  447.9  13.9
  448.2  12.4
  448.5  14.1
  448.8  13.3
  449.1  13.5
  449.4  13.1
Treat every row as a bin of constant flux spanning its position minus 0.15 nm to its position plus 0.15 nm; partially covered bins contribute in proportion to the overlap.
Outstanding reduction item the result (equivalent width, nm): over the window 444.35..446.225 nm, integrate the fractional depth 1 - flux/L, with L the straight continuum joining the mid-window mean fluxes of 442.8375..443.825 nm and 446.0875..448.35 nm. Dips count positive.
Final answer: 0.083 nm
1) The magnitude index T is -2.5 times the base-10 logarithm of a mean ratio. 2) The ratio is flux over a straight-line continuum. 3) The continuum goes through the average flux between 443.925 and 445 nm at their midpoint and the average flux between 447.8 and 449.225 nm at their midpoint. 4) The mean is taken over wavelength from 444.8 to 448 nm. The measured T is 0.05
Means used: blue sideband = 12.8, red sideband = 13.4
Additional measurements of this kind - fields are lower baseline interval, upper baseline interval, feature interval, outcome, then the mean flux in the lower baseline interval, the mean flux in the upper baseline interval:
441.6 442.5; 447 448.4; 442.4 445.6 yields 0.03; 12.6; 13.4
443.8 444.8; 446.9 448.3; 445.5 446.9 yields 0.10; 12.8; 13.3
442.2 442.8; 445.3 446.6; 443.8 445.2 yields -0.07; 12.6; 11.6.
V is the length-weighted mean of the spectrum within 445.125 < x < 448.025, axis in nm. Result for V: 12.5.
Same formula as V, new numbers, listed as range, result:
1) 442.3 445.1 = 12.6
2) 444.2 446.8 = 12.2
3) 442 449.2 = 12.7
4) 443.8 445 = 12.8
